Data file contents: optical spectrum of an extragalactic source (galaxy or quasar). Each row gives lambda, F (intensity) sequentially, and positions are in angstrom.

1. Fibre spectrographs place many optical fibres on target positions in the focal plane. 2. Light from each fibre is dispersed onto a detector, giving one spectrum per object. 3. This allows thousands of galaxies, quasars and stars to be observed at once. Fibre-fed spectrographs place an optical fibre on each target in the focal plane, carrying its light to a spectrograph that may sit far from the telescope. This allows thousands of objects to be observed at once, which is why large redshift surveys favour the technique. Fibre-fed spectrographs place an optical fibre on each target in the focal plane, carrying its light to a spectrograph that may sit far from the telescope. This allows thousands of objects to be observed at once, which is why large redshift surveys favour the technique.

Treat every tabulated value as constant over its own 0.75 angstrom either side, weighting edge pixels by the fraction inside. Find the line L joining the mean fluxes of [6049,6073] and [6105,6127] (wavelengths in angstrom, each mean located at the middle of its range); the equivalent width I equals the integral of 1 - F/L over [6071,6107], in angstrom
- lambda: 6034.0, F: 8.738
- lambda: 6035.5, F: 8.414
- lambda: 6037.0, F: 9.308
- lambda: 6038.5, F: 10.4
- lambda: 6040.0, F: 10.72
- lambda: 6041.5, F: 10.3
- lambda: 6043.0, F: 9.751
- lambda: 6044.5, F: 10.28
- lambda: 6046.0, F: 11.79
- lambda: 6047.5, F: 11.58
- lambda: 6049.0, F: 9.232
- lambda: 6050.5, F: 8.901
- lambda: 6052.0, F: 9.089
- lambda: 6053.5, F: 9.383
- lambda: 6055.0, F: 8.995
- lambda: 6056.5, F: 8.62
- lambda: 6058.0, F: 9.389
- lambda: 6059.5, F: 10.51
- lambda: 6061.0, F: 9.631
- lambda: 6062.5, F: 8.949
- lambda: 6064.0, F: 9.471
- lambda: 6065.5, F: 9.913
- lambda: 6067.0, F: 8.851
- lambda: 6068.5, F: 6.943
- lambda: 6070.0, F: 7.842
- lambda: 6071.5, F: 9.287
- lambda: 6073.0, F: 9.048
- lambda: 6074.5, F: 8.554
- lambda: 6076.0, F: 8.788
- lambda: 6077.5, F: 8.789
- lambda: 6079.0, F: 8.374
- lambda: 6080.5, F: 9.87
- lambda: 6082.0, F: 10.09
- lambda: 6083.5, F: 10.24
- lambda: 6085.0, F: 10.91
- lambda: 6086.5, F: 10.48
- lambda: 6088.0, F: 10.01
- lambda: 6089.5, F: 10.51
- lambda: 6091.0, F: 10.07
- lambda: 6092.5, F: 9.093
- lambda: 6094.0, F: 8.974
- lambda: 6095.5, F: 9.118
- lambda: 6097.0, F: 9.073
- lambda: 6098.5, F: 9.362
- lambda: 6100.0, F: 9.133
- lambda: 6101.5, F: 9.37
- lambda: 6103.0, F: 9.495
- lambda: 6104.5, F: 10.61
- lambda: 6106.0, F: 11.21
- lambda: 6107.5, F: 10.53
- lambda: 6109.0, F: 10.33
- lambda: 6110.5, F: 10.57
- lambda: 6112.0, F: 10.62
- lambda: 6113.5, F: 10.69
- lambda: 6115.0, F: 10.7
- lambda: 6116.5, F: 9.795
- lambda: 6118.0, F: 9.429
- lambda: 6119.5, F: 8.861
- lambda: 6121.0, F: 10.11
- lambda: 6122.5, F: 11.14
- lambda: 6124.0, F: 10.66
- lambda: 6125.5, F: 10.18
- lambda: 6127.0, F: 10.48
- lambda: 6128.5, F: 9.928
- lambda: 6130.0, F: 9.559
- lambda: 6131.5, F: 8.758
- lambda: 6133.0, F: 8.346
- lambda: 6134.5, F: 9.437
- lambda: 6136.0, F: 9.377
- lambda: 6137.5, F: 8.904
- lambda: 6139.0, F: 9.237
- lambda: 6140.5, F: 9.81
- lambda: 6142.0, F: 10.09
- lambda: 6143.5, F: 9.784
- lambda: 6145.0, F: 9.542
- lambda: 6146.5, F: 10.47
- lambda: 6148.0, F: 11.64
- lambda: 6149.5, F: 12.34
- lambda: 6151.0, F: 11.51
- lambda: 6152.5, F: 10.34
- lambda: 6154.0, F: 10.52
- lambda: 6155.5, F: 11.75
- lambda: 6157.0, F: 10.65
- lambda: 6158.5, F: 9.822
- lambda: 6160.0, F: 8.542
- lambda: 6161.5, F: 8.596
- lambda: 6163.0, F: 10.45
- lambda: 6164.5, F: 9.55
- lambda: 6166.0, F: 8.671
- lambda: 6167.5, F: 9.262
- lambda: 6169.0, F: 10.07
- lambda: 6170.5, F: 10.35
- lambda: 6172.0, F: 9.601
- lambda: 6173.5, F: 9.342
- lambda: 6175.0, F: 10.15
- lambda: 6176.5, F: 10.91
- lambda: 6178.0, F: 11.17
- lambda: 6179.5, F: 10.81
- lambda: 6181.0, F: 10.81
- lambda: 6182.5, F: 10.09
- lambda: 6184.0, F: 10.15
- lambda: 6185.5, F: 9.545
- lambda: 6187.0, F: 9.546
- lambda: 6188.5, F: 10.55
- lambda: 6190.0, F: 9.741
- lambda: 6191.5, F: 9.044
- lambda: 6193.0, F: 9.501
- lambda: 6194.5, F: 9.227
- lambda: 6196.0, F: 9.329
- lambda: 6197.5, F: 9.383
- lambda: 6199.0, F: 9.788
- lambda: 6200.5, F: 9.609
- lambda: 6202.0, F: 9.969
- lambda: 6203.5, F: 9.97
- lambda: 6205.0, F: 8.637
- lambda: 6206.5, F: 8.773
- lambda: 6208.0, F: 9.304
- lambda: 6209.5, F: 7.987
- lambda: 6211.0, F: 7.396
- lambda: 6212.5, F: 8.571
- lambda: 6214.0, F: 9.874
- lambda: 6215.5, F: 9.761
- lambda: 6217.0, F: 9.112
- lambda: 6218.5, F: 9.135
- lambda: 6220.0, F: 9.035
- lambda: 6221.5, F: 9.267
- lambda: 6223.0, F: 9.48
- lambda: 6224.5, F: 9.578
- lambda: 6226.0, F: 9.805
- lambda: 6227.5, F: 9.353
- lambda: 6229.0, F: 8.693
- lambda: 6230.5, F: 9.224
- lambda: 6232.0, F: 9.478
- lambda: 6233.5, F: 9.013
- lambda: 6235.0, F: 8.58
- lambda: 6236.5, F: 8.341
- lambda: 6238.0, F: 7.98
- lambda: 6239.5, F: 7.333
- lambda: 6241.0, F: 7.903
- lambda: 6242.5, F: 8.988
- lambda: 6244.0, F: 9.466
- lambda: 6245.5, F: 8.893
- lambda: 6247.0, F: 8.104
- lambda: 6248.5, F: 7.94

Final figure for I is 0.4 angstrom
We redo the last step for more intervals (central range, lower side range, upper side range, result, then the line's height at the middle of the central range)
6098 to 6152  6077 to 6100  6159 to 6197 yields -1.92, 9.71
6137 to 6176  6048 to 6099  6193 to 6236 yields -3.41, 9.24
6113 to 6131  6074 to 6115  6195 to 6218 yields -0.80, 9.67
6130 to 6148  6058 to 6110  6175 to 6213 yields 0.06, 9.56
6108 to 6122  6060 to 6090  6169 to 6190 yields -0.70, 9.67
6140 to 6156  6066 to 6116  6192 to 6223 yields -2.20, 9.41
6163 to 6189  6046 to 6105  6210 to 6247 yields -2.75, 9.08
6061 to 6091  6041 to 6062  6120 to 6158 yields 1.72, 9.91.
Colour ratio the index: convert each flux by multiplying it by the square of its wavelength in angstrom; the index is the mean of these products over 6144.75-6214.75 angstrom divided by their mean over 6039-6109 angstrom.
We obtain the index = 1.06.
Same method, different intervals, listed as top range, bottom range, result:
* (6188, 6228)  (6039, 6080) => 1.04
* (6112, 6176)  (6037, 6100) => 1.07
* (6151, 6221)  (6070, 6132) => 1.01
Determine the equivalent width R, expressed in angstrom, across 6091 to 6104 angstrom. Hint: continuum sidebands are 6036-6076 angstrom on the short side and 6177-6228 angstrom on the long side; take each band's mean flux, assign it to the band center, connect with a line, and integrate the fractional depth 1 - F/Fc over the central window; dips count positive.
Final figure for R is 0.3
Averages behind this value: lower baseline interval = 9.47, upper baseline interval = 9.52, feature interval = 9.28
